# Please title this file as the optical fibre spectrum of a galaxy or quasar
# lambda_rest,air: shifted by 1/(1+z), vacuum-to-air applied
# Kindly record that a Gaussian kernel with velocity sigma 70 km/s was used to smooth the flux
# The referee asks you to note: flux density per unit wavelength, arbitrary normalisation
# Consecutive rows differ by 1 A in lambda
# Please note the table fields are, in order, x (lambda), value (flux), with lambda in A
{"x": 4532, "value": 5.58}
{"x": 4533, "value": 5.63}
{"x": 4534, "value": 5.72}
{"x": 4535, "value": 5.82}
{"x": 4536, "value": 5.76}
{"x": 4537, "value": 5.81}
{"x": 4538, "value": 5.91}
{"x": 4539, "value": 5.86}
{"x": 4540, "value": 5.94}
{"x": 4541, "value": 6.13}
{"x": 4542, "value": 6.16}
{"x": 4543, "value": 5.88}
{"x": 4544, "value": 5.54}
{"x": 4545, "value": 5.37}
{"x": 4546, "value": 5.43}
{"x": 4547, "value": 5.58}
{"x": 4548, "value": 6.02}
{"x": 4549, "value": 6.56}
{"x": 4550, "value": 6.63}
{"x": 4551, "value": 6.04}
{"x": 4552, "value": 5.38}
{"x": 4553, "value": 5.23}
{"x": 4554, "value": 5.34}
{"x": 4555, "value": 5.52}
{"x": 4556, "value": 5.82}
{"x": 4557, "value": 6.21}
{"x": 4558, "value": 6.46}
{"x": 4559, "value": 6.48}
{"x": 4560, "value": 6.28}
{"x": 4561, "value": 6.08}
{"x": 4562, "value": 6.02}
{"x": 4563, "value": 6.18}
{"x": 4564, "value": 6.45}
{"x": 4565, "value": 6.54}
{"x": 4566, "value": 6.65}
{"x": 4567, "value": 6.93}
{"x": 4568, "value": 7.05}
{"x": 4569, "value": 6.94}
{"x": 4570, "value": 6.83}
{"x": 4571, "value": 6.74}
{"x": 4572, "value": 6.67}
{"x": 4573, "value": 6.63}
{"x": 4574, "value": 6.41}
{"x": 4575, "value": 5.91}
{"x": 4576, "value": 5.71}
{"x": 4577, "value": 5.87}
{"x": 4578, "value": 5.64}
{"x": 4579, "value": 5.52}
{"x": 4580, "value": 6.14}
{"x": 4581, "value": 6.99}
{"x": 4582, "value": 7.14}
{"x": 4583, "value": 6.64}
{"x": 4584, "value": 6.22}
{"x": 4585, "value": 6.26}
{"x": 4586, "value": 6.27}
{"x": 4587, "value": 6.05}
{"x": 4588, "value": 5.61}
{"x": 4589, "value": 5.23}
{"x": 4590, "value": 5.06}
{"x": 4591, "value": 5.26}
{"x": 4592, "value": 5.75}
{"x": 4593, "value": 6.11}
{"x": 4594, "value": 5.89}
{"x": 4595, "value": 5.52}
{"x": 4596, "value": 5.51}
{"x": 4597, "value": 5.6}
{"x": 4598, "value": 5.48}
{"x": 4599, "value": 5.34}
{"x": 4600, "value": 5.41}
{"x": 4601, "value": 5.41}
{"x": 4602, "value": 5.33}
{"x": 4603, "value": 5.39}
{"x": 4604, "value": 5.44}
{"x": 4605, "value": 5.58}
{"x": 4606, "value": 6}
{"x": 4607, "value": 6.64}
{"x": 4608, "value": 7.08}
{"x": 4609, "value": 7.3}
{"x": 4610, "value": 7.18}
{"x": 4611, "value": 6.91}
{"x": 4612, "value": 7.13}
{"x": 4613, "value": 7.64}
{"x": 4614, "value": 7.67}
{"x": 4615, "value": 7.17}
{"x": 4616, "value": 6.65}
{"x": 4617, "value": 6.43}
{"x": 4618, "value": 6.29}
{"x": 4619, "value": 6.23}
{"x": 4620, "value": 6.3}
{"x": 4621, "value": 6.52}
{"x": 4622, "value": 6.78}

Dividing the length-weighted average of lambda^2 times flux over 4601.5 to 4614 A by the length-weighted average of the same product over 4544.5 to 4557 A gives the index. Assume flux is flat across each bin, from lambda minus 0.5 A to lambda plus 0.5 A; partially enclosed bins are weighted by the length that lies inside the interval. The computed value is 1.16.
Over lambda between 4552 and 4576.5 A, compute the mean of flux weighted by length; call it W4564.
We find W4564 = 6.28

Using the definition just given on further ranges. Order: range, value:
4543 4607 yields 5.99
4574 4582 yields 6.07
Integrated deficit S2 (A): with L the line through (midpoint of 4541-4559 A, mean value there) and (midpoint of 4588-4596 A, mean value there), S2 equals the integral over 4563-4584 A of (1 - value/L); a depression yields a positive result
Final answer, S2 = -2.8 A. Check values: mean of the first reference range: 5.86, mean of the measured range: 6.46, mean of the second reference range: 5.55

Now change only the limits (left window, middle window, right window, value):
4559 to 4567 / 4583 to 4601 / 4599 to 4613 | 1.66 A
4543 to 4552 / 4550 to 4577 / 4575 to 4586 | -0.98 A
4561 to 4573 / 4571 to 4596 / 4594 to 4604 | -0.01 A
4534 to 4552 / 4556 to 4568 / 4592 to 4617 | -0.81 A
